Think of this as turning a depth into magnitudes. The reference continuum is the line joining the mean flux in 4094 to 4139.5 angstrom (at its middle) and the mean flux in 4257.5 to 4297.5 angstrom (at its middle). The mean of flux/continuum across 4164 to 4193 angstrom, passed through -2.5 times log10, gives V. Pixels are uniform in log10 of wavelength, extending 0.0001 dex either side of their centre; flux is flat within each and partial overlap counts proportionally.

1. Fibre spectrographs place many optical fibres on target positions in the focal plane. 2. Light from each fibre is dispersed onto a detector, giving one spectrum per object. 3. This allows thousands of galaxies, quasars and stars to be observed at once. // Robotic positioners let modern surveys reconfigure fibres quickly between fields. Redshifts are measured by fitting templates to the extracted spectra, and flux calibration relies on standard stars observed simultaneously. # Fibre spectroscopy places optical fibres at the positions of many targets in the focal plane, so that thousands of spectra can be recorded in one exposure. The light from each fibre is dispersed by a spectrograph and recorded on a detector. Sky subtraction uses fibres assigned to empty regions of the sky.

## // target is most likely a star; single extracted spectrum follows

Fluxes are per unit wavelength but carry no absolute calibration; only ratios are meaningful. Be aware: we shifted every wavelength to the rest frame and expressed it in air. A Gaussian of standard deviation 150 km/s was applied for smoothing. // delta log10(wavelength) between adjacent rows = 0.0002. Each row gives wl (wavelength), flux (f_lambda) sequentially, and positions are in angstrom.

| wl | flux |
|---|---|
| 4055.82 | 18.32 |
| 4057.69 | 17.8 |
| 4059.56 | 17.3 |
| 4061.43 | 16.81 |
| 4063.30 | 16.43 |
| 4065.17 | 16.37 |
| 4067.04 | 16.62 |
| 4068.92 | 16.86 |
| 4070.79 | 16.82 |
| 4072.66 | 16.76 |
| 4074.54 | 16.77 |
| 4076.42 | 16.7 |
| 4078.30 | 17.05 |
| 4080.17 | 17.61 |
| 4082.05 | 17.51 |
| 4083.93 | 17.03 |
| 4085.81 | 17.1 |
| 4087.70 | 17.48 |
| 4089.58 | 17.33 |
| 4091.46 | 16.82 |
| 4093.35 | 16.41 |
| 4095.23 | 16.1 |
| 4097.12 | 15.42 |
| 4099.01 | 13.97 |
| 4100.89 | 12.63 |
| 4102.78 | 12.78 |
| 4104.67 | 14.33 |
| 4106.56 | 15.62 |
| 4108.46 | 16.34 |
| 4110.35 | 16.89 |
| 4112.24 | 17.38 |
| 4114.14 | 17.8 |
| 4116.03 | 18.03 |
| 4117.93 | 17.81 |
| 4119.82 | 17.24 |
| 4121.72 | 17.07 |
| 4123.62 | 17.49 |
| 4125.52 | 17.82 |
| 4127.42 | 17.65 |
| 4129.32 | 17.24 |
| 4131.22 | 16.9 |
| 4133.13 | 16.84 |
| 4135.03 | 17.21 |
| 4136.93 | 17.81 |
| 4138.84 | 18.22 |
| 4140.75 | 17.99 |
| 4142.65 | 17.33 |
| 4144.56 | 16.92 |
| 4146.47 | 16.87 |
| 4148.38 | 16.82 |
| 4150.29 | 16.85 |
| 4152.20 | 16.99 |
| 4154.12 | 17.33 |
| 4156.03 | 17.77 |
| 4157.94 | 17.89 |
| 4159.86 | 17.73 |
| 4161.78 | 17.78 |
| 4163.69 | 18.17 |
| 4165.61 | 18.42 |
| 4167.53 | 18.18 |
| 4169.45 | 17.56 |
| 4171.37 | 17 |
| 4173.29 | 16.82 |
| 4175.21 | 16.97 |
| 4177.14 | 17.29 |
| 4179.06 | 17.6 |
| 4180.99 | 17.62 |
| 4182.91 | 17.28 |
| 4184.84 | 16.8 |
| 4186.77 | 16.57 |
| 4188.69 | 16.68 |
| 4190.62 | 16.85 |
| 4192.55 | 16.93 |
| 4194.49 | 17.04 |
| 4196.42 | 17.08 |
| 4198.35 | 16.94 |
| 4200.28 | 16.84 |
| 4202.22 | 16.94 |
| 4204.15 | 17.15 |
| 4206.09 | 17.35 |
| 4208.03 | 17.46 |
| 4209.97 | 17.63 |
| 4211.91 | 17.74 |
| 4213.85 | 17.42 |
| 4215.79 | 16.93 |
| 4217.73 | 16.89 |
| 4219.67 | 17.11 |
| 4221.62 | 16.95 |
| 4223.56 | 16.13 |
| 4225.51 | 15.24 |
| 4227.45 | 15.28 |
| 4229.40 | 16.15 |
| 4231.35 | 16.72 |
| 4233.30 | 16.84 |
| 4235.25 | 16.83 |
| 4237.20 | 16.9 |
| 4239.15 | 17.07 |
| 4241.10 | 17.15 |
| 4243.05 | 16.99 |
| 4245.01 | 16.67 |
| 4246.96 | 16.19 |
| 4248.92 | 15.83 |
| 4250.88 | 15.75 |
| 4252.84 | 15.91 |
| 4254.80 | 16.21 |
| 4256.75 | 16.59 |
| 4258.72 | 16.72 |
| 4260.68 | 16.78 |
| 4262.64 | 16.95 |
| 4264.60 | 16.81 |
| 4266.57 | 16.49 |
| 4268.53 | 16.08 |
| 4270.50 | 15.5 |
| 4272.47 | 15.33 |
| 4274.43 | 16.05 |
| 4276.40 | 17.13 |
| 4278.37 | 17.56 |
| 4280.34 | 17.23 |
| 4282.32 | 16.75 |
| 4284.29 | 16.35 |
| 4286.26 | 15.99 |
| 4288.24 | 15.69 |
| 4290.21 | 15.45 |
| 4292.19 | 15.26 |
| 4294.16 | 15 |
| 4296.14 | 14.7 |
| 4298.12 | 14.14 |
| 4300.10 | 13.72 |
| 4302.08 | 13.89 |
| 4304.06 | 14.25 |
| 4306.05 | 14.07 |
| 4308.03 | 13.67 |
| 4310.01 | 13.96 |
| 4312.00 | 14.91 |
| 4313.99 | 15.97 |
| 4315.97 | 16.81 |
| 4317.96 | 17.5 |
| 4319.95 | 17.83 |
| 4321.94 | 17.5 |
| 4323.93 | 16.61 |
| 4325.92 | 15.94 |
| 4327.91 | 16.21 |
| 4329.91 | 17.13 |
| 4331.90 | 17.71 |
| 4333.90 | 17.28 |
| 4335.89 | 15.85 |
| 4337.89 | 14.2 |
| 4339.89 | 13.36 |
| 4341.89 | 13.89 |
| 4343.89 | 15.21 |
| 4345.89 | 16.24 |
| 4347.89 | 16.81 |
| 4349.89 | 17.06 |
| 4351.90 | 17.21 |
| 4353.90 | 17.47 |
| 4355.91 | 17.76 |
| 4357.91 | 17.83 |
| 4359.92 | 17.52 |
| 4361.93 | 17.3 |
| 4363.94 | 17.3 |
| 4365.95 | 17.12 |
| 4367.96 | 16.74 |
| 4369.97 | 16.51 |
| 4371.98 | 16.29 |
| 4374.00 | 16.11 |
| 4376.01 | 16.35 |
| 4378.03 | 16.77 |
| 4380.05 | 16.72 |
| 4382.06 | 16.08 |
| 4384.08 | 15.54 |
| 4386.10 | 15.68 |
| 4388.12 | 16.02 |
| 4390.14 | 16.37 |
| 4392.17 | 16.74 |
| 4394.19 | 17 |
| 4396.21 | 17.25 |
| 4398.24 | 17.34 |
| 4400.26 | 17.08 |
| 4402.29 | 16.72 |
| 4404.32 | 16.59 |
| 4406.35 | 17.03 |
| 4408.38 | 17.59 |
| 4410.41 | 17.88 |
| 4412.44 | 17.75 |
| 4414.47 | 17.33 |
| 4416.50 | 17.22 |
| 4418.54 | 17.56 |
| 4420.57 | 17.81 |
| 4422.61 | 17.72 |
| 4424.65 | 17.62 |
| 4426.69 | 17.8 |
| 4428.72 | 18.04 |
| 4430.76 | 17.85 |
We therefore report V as -0.057 mag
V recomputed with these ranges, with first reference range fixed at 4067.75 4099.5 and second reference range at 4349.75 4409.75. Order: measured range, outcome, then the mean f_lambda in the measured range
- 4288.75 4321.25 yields 0.116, 15.1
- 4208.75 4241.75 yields 0.001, 16.8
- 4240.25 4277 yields 0.028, 16.4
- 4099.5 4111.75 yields 0.130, 14.8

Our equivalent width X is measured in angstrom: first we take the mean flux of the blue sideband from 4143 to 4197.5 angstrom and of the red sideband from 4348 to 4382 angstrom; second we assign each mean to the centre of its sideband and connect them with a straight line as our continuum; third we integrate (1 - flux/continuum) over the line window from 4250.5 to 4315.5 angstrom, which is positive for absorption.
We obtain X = 5.5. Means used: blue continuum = 17.3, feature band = 15.7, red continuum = 17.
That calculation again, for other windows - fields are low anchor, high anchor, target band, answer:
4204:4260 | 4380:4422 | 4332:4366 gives 0.8 angstrom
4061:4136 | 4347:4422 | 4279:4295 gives 0.8 angstrom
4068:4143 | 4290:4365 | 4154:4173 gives -1.4 angstrom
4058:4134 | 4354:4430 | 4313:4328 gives 0.1 angstrom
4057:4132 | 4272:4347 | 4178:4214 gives -2.1 angstrom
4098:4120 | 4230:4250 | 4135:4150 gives -1.2 angstrom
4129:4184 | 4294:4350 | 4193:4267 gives -0.6 angstrom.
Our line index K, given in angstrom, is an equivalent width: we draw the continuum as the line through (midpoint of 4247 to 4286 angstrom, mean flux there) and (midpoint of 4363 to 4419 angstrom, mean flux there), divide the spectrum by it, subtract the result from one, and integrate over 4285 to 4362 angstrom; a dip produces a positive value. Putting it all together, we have 3.4 angstrom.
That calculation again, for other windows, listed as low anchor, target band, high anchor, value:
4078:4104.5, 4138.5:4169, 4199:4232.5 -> -2.1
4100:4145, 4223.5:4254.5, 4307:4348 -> -0.1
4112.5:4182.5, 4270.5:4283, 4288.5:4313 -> -1.4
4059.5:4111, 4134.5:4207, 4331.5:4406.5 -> -4.3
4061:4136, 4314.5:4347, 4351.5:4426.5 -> 1.4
